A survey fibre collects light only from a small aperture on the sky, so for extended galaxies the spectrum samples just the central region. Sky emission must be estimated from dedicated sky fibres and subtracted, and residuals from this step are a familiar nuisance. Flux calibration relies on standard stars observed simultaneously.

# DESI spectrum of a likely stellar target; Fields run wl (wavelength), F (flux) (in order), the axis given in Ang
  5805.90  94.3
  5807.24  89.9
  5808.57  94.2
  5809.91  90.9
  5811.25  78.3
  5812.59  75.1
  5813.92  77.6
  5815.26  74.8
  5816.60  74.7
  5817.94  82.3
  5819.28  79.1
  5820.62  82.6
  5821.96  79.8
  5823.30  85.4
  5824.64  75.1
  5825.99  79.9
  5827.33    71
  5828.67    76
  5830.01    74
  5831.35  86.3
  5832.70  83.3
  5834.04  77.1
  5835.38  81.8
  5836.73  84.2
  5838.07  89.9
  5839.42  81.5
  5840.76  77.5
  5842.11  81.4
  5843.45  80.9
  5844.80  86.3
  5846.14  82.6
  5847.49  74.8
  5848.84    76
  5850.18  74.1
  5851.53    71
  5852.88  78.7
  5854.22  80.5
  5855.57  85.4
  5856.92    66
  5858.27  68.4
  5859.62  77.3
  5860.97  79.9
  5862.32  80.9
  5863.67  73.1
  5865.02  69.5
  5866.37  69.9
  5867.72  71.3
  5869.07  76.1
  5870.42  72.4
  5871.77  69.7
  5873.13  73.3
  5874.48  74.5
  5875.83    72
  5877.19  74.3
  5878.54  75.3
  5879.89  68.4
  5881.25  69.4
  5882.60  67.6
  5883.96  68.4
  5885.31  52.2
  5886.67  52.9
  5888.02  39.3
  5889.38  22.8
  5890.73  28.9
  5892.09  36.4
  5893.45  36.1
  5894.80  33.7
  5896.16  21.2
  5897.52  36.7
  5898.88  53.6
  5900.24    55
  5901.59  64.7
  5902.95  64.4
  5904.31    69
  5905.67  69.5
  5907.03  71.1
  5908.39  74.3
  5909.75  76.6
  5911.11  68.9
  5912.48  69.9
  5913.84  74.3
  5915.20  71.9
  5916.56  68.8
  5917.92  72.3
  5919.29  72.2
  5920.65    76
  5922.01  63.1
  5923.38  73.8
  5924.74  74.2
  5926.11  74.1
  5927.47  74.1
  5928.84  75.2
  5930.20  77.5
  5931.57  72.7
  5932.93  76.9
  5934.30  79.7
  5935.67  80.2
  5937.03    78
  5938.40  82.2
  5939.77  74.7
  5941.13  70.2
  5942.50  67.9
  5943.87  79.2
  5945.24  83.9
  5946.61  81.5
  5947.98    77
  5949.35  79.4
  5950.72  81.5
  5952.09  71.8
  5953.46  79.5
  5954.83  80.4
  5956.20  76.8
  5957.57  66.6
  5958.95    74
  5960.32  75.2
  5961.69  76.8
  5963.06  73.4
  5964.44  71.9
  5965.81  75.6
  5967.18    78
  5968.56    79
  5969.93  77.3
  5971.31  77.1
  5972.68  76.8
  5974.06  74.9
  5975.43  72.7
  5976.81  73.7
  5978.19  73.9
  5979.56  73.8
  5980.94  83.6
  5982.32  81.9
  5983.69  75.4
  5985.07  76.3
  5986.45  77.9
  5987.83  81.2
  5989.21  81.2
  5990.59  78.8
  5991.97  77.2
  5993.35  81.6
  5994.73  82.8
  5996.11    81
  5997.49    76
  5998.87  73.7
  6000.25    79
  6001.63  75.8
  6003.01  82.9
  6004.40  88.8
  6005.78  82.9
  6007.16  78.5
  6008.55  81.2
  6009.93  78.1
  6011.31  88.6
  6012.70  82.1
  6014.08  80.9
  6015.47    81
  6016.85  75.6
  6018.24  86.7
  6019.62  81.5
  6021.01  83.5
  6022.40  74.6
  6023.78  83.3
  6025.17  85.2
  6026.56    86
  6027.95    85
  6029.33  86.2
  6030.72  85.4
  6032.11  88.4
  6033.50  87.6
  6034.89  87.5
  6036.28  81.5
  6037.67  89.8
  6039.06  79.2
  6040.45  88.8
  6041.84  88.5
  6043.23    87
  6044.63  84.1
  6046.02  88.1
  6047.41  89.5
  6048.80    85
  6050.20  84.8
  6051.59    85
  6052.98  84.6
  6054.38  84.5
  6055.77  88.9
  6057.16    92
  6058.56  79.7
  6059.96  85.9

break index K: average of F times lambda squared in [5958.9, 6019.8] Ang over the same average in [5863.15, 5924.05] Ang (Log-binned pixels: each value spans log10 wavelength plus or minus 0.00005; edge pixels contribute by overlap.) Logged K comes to 1.30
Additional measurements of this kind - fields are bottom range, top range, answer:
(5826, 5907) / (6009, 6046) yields 1.31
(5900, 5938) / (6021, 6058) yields 1.23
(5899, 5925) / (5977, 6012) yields 1.18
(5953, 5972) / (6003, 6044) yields 1.13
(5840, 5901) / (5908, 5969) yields 1.18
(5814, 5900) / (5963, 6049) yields 1.22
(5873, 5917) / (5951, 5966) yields 1.30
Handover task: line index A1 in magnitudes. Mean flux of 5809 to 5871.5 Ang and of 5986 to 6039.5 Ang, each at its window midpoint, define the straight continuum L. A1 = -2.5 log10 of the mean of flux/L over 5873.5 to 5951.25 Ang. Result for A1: 0.20 mag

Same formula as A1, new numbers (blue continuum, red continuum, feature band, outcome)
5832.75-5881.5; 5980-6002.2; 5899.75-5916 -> 0.12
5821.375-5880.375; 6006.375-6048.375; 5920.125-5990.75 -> 0.07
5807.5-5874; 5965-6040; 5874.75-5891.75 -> 0.34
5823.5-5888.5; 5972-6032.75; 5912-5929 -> 0.07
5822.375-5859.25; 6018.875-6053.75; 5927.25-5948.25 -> 0.07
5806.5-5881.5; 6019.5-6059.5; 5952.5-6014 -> 0.07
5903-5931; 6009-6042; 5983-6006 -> 0.01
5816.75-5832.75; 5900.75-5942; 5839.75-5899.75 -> 0.17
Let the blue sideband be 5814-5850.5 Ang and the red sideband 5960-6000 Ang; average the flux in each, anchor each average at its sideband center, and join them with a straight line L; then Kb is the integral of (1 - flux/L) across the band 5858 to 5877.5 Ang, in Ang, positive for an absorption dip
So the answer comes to 1.36 Ang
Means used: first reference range 79.7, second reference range 77.2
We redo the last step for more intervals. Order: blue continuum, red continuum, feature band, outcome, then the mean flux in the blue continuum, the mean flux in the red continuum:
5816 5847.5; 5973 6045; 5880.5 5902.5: 9.35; 80.4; 81.4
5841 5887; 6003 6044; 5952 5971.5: 1.04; 73.5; 83.9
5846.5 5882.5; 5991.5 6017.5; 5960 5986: 0.92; 73.9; 80.5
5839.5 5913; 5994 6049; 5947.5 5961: -0.16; 66.1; 83.3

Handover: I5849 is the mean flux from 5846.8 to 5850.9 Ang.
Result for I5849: 74.9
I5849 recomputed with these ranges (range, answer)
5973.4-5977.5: 73.8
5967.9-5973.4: 77.5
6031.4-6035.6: 87.7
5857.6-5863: 76.6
